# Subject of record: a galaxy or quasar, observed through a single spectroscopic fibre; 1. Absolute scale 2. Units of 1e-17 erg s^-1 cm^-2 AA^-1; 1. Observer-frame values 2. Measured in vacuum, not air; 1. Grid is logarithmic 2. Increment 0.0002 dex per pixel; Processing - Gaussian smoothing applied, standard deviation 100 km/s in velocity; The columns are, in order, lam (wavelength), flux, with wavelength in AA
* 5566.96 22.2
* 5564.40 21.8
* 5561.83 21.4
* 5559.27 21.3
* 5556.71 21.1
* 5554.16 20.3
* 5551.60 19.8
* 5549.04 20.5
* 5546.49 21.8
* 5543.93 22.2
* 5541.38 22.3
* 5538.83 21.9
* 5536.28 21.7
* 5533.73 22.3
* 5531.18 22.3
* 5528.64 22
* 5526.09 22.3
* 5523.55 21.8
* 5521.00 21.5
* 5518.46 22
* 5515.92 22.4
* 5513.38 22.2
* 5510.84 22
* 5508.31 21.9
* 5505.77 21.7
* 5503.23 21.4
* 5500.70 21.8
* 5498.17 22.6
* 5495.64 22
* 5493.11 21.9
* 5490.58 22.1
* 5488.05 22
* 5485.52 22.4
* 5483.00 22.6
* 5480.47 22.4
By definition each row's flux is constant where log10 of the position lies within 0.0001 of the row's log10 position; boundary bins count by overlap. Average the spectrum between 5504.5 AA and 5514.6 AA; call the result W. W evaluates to 21.9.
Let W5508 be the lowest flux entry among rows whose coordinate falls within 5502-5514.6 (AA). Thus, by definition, 21.4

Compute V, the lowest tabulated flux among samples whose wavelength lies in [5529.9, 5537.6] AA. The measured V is 21.7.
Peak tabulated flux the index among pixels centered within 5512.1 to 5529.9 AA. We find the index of 22.4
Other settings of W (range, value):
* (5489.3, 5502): 22.1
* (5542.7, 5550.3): 21.5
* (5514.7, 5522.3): 22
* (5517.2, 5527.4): 21.9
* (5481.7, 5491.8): 22.3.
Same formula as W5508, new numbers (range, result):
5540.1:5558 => 19.8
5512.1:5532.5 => 21.5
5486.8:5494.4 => 21.9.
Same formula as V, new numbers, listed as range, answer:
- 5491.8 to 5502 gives 21.8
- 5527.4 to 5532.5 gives 22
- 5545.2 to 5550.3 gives 20.5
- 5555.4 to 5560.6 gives 21.1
